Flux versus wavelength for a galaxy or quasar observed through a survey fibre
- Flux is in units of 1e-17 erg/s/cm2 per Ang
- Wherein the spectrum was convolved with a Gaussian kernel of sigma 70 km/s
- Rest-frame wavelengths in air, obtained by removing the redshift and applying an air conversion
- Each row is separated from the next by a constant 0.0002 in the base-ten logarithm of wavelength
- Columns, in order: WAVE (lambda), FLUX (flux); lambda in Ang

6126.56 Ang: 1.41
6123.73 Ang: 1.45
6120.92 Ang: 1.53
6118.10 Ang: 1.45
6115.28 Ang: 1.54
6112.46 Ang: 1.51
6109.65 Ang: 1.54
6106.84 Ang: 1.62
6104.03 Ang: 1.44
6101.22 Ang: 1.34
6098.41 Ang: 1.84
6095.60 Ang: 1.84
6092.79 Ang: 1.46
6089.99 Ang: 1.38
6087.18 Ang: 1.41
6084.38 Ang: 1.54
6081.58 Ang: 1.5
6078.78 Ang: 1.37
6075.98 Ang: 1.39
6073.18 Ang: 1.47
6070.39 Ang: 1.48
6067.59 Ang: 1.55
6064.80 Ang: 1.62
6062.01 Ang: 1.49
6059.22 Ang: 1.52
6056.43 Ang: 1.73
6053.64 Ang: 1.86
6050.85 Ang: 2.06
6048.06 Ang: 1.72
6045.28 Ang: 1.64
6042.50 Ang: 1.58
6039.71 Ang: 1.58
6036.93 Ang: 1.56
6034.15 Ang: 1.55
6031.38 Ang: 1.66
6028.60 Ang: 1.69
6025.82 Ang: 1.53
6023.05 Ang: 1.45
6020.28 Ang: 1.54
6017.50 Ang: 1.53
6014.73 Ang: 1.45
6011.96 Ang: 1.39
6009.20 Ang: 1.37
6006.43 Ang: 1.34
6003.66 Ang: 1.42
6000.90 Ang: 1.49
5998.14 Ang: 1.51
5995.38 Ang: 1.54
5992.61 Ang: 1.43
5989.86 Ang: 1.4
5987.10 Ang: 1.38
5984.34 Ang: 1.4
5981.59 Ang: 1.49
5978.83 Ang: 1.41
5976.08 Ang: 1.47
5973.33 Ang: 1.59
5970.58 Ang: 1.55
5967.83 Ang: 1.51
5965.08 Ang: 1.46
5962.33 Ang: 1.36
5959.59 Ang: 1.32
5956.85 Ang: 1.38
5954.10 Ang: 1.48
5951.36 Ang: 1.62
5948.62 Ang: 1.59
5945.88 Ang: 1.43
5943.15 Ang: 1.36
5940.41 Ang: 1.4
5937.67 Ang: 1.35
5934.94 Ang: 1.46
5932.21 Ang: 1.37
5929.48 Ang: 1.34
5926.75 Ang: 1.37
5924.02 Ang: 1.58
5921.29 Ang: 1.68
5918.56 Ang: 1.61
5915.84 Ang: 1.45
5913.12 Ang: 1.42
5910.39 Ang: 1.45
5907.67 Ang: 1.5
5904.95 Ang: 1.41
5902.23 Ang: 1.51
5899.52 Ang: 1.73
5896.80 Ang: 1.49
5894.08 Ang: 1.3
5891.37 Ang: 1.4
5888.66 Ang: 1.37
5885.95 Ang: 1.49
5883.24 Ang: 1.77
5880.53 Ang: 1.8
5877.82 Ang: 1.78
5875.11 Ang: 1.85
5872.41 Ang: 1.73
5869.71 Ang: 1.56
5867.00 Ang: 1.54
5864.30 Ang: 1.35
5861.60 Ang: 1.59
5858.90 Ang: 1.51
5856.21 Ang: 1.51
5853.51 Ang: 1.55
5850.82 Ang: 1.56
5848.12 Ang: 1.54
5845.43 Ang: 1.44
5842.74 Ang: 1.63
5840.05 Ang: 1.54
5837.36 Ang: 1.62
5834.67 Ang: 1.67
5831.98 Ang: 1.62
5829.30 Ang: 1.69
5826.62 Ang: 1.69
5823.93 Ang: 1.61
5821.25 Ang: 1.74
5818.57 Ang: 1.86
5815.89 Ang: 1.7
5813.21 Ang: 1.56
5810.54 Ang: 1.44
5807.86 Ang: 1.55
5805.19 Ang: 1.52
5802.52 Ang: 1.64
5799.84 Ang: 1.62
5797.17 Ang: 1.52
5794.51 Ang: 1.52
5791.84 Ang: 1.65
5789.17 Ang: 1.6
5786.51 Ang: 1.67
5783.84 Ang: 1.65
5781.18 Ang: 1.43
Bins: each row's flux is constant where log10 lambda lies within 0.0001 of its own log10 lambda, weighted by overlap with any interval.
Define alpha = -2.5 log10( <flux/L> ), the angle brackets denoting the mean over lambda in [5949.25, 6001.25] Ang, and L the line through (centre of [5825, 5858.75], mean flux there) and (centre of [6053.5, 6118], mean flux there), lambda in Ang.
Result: 0.07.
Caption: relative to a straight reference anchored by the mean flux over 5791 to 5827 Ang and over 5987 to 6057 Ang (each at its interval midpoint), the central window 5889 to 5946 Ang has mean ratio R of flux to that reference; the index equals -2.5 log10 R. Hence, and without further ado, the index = 0.09 mag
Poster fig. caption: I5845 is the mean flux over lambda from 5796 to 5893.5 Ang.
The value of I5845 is 1.6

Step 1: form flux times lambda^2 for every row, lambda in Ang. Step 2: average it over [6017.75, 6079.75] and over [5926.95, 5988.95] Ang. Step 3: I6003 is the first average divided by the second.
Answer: 1.1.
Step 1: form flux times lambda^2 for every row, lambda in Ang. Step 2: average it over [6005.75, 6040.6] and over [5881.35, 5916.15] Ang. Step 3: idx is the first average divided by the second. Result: 1.06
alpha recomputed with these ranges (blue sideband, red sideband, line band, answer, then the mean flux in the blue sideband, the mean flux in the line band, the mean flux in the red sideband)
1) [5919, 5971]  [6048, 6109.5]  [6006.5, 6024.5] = 0.05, 1.45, 1.45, 1.57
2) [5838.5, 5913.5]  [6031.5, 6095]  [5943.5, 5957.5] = 0.04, 1.55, 1.5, 1.57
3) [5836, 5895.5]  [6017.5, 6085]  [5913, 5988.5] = 0.08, 1.56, 1.46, 1.59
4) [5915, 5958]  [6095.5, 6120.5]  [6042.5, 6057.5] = -0.17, 1.47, 1.78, 1.55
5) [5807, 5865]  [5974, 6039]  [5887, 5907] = 0.07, 1.59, 1.46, 1.48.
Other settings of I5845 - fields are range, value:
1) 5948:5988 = 1.47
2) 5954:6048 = 1.49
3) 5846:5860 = 1.53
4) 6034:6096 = 1.57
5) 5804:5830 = 1.64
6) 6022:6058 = 1.66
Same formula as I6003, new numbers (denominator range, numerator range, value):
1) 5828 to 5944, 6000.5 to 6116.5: 1.07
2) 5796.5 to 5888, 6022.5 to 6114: 1.05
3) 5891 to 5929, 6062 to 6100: 1.08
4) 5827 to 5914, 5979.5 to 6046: 1.00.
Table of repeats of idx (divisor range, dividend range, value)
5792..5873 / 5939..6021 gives 0.96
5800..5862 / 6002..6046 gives 1.01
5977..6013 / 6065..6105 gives 1.08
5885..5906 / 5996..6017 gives 1.02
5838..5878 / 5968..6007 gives 0.97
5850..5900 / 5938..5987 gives 0.95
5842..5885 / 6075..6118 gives 1.02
